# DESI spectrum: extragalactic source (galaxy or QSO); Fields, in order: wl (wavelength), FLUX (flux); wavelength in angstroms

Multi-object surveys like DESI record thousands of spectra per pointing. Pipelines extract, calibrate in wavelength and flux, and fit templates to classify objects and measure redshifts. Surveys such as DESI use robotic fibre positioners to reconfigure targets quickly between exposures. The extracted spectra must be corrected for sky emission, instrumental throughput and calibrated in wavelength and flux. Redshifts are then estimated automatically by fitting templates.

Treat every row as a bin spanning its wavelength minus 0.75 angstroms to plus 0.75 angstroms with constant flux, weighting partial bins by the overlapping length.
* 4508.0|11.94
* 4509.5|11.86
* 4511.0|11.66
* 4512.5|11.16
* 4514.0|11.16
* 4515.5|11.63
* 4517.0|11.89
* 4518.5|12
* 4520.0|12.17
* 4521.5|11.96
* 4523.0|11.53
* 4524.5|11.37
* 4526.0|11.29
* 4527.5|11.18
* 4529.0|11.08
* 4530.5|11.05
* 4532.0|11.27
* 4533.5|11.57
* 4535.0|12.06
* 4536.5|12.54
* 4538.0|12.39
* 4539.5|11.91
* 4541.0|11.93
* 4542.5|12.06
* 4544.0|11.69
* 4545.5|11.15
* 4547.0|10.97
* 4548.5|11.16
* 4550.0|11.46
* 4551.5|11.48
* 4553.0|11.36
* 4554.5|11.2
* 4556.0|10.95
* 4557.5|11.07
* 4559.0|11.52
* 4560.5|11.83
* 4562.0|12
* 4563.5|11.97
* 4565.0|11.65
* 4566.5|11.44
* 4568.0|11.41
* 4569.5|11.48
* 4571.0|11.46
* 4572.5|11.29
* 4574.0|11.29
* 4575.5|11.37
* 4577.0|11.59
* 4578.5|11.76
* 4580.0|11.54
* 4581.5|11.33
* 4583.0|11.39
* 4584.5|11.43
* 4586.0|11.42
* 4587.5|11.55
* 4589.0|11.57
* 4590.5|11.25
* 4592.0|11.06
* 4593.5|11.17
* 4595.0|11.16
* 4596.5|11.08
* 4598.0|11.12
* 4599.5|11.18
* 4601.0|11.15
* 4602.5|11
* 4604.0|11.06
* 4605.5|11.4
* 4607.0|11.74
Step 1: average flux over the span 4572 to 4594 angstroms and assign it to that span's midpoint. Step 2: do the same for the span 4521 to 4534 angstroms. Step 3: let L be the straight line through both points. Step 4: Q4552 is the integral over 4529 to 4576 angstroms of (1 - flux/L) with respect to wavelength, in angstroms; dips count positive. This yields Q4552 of -0.7 angstroms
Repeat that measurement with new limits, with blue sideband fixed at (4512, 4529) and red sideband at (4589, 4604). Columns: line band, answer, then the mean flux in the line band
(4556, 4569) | -0.27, 11.6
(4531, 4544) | -0.53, 11.9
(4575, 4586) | -0.24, 11.5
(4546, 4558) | 0.19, 11.2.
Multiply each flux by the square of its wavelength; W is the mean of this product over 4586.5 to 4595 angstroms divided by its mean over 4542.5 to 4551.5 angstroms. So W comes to 1.01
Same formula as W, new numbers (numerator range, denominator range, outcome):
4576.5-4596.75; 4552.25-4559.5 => 1.03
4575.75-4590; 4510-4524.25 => 1.01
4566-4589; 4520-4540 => 1.00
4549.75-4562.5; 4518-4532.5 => 1.01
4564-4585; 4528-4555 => 1.01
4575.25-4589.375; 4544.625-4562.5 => 1.03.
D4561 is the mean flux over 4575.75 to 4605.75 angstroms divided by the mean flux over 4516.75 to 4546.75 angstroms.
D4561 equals 0.97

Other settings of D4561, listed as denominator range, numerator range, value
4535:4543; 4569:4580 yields 0.94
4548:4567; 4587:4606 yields 0.98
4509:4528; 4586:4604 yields 0.97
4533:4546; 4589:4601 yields 0.94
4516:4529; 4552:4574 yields 0.99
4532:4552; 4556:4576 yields 0.98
